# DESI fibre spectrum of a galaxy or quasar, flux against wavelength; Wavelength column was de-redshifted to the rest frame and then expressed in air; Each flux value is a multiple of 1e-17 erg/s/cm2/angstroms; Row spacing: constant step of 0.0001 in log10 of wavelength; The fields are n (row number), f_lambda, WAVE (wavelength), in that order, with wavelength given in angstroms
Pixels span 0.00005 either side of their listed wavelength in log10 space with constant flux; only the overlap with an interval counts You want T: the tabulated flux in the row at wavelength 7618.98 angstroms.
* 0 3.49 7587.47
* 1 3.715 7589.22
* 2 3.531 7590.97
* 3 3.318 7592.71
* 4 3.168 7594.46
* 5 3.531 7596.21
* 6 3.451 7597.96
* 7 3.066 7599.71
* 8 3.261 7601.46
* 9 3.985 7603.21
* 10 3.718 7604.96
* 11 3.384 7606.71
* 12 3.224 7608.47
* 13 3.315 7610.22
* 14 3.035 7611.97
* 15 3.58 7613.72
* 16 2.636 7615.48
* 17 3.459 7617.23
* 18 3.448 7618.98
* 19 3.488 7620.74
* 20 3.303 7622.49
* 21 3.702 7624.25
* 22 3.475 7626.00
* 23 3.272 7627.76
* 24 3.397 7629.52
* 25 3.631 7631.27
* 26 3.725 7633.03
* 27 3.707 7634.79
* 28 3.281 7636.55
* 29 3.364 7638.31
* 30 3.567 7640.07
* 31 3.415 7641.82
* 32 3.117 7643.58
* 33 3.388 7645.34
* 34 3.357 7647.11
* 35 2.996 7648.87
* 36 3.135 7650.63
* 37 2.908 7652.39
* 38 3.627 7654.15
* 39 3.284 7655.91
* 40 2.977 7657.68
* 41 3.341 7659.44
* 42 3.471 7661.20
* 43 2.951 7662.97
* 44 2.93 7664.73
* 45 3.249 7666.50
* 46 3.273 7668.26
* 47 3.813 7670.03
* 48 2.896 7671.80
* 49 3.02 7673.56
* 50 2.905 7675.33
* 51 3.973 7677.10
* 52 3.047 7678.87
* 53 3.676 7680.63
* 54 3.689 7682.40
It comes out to 3.448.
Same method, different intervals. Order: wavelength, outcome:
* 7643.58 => 3.117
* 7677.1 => 3.973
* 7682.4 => 3.689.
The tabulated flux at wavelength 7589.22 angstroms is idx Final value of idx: 3.715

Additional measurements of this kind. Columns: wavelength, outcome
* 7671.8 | 2.896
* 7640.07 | 3.567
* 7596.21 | 3.531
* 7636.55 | 3.281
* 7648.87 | 2.996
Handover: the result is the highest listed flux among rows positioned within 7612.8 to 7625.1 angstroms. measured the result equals 3.702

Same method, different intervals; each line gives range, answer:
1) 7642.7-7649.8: 3.388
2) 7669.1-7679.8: 3.973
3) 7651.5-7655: 3.627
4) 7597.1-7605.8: 3.985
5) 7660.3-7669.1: 3.471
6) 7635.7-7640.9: 3.567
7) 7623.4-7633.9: 3.725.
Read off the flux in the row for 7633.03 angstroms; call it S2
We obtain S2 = 3.725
